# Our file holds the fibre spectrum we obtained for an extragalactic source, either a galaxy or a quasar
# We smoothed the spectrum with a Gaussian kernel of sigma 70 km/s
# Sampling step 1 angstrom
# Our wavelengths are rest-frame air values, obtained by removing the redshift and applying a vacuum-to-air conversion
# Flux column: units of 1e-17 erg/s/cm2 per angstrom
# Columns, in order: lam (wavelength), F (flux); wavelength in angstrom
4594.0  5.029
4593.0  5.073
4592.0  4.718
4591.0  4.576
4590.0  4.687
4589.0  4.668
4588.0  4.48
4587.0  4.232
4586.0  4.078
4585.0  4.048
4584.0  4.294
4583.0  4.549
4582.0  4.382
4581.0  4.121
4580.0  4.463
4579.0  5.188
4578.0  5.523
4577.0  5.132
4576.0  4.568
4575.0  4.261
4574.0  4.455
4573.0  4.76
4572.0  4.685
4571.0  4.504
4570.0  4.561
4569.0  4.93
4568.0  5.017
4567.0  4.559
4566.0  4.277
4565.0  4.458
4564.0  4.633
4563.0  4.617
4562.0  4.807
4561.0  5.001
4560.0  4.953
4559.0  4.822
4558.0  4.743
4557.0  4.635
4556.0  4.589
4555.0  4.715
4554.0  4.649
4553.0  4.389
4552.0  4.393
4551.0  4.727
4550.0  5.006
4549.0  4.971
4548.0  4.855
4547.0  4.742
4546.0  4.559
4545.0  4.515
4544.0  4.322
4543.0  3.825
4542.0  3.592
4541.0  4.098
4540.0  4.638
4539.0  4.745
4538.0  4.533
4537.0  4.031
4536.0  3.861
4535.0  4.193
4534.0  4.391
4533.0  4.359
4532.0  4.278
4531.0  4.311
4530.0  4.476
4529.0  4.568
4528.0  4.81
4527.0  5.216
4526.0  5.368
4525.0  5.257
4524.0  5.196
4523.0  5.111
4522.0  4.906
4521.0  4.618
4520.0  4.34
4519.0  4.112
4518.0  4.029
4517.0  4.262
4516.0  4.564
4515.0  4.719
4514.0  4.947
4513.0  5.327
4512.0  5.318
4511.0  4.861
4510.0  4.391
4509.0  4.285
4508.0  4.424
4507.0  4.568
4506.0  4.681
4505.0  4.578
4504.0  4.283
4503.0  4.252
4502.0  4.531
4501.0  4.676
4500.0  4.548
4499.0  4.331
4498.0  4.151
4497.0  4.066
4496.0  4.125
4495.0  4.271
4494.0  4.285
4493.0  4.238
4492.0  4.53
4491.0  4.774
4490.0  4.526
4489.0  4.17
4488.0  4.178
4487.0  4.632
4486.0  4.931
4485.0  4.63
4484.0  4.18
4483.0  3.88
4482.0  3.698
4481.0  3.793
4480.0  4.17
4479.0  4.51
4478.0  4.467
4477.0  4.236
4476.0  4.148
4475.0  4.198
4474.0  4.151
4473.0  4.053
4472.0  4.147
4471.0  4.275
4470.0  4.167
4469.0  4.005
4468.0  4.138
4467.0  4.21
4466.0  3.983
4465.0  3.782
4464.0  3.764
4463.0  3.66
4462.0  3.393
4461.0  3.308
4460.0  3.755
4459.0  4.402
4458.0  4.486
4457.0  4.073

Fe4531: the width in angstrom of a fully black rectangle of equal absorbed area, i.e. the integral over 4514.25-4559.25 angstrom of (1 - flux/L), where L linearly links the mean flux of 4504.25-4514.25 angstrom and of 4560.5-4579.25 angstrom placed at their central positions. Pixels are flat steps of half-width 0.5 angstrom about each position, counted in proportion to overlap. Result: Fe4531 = 1.6 angstrom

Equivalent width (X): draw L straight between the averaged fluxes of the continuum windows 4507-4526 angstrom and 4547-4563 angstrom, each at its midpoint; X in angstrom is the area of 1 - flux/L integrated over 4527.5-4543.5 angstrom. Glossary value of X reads 1.48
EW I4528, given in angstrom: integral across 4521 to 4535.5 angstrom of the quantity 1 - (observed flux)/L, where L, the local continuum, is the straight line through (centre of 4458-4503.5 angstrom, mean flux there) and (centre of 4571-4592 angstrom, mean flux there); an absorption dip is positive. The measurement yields -1.3 angstrom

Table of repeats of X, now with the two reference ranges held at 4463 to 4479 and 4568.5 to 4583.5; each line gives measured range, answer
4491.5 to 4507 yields -0.4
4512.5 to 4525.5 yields -1.1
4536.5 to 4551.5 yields 0.1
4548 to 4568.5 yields -0.6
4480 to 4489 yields -0.1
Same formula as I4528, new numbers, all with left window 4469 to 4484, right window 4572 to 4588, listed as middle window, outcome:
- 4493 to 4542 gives -2.7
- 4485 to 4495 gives -0.7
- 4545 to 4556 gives -0.7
